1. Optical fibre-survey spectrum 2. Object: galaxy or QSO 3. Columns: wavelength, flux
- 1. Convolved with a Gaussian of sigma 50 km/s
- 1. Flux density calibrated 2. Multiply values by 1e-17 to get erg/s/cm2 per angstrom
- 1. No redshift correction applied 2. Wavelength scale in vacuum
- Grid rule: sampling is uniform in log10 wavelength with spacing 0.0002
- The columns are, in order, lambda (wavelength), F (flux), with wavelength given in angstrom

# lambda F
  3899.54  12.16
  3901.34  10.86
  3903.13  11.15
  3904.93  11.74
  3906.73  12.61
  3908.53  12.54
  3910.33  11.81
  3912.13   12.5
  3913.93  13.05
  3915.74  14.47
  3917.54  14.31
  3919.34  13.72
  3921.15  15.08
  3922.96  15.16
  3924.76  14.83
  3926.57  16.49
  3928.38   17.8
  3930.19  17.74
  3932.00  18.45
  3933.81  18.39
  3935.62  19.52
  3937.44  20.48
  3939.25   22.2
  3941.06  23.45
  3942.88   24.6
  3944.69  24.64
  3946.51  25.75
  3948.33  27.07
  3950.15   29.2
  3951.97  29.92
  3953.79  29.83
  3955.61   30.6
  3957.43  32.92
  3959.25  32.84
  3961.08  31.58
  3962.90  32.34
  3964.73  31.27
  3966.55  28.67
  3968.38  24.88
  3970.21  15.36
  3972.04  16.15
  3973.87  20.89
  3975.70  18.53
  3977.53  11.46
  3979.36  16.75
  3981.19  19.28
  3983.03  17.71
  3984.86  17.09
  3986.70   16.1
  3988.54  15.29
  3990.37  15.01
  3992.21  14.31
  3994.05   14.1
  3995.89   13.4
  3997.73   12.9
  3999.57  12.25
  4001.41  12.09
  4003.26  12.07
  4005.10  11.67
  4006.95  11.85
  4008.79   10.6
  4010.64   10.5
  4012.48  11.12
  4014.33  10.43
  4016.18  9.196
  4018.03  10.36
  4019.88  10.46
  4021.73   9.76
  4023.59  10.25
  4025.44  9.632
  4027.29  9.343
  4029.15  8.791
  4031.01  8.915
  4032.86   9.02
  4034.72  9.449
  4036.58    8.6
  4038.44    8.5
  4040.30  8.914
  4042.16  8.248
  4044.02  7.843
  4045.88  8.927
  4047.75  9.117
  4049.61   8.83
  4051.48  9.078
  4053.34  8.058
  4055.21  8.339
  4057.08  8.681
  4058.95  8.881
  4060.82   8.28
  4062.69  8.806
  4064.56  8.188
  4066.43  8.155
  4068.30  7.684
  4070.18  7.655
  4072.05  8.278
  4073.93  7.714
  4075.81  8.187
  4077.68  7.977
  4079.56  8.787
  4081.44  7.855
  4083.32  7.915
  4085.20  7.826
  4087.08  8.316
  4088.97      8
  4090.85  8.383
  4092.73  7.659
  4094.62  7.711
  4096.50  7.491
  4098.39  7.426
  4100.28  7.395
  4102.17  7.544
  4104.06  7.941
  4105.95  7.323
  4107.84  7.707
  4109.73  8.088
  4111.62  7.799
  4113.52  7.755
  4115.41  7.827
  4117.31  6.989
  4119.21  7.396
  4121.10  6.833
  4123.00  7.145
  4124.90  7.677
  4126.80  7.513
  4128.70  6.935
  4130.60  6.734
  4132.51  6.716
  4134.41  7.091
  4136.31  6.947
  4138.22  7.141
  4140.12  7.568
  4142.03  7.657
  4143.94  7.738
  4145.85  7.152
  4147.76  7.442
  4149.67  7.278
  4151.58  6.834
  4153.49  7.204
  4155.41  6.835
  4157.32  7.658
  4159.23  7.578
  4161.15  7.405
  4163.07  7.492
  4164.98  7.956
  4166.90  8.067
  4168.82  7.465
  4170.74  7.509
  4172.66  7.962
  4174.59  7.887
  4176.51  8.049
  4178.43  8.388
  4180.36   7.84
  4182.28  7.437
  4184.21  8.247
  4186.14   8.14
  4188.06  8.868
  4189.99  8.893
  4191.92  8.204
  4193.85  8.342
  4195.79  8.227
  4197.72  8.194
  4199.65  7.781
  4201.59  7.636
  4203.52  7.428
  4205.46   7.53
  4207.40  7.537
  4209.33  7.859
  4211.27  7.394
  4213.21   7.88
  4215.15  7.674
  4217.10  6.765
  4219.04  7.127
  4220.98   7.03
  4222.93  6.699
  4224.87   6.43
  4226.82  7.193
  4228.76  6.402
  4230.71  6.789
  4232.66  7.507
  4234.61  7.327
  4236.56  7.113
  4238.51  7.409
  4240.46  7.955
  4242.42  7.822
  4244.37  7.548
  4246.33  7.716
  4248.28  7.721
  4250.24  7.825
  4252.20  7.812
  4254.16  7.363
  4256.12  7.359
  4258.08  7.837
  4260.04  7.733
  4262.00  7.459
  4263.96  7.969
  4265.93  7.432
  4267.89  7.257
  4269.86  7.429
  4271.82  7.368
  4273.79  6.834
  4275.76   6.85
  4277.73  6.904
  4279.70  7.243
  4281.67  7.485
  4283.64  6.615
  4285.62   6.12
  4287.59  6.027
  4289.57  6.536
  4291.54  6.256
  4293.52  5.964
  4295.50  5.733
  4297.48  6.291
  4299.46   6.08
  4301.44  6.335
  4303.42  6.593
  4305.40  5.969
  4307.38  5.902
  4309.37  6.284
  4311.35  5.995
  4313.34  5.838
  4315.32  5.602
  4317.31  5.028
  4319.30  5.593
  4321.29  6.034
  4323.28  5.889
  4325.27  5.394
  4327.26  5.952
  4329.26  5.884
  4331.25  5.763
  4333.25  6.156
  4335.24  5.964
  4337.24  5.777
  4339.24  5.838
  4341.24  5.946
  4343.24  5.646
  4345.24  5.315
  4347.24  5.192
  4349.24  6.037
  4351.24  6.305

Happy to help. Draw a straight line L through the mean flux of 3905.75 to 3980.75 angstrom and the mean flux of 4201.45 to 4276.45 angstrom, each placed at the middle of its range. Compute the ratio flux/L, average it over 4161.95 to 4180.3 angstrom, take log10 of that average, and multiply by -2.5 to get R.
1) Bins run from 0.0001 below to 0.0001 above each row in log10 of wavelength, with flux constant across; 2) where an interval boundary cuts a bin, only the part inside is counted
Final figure 0.314 mag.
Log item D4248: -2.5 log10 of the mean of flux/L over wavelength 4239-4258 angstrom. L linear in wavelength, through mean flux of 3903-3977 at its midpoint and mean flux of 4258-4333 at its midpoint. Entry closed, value 0.09 mag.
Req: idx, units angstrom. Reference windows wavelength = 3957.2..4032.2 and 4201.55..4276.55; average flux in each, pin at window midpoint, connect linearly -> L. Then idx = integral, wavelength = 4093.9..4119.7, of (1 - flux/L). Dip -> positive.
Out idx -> 9.4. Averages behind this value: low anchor 15.8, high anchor 7.38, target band 7.6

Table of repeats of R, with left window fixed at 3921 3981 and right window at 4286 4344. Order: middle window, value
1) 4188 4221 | 0.39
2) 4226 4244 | 0.31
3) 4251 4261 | 0.14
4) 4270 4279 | 0.12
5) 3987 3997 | 0.40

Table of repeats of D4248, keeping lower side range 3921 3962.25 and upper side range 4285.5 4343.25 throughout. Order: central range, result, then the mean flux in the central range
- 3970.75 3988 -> 0.271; 17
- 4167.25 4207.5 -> 0.438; 7.99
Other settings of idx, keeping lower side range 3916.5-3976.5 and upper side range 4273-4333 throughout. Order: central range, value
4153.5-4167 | 5.6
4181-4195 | 3.9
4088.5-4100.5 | 6.2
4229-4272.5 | 5.3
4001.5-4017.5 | 7.2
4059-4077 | 9.5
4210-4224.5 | 4.2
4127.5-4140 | 6.3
